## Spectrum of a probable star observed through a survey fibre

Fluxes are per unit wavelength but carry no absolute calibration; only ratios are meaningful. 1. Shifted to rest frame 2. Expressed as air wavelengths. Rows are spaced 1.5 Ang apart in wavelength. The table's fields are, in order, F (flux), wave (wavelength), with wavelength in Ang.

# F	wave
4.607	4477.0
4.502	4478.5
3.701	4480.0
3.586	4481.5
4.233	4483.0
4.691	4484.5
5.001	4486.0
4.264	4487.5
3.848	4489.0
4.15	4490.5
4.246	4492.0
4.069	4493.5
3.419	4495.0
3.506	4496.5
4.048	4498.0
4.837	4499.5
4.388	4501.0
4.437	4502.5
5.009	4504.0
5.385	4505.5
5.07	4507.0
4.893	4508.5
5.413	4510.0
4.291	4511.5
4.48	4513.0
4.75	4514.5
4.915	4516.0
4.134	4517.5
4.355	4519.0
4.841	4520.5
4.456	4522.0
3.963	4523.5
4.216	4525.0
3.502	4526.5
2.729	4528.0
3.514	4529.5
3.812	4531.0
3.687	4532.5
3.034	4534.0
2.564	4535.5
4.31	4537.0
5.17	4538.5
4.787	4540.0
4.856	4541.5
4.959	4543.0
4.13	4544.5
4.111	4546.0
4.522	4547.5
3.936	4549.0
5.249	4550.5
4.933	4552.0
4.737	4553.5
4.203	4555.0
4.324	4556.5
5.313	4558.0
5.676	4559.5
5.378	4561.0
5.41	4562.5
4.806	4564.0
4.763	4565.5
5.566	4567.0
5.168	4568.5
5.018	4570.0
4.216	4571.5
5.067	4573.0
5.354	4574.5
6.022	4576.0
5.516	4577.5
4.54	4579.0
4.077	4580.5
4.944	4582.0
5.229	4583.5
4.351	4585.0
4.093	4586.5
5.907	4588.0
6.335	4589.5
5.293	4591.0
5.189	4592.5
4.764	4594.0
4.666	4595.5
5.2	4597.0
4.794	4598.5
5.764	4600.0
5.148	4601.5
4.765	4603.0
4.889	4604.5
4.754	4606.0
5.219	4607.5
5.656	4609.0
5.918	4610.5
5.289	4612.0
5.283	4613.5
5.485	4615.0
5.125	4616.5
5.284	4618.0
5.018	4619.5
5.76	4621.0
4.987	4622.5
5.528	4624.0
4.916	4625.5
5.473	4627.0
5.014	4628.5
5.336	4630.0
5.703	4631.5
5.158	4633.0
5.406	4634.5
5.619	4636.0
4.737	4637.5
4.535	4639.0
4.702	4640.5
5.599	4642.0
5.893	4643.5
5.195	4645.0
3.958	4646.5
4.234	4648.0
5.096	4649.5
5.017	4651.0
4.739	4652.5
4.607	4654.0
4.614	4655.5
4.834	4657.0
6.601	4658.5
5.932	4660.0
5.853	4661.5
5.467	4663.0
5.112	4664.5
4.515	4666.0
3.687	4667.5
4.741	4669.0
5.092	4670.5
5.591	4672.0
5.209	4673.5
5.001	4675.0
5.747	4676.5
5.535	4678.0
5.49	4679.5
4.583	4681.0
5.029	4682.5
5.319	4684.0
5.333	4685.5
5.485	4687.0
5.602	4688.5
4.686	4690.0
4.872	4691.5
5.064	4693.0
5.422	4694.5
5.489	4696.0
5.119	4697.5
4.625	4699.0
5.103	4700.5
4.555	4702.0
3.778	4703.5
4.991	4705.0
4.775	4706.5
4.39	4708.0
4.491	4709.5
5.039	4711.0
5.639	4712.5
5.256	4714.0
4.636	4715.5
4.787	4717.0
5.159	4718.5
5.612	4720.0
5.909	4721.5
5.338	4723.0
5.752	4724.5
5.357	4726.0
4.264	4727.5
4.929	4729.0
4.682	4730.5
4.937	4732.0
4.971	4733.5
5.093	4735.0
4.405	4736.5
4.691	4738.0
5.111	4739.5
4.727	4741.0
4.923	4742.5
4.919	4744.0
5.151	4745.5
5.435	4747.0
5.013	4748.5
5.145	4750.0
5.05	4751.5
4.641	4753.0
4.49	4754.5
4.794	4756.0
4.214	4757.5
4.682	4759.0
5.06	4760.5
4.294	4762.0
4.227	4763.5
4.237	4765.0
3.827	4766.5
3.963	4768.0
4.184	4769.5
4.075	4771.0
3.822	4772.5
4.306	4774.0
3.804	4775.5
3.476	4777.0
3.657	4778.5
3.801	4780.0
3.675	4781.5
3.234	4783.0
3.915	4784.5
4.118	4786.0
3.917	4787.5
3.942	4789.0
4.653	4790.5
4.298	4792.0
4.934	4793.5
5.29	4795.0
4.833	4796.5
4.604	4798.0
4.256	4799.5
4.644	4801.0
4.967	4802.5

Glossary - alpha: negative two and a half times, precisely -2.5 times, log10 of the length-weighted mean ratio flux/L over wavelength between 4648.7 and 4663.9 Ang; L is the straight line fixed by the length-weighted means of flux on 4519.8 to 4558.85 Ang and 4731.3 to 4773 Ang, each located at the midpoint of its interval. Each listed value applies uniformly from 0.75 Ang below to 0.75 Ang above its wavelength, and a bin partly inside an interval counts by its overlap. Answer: -0.18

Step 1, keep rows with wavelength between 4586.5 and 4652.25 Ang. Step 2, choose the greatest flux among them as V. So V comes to 6.335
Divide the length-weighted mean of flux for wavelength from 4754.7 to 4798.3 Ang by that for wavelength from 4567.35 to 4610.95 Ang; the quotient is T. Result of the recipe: 0.82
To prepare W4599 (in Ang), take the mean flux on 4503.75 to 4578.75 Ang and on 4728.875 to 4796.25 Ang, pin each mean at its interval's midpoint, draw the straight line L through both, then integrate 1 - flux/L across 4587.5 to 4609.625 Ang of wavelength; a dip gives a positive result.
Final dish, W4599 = -3.1 Ang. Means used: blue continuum 4.61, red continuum 4.46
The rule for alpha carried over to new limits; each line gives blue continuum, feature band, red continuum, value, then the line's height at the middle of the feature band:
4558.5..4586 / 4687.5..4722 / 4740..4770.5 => -0.05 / 4.76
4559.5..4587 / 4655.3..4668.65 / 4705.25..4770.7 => -0.06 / 4.91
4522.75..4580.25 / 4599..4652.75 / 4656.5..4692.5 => -0.05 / 4.96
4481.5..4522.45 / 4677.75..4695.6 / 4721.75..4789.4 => -0.16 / 4.5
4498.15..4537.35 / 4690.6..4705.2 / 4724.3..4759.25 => -0.03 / 4.76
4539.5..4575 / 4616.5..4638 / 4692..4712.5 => -0.09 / 4.86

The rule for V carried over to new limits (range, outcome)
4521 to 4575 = 5.676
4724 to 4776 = 5.752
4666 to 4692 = 5.747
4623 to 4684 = 6.601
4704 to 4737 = 5.909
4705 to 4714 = 5.639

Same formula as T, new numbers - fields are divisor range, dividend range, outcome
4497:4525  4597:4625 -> 1.14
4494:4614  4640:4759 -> 1.07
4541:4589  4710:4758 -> 1.02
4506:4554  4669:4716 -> 1.17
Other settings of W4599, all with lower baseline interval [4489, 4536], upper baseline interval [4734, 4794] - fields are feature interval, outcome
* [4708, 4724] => -2.9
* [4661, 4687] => -4.9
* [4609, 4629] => -4.9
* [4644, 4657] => -1.2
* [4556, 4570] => -3.0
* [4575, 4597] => -4.2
